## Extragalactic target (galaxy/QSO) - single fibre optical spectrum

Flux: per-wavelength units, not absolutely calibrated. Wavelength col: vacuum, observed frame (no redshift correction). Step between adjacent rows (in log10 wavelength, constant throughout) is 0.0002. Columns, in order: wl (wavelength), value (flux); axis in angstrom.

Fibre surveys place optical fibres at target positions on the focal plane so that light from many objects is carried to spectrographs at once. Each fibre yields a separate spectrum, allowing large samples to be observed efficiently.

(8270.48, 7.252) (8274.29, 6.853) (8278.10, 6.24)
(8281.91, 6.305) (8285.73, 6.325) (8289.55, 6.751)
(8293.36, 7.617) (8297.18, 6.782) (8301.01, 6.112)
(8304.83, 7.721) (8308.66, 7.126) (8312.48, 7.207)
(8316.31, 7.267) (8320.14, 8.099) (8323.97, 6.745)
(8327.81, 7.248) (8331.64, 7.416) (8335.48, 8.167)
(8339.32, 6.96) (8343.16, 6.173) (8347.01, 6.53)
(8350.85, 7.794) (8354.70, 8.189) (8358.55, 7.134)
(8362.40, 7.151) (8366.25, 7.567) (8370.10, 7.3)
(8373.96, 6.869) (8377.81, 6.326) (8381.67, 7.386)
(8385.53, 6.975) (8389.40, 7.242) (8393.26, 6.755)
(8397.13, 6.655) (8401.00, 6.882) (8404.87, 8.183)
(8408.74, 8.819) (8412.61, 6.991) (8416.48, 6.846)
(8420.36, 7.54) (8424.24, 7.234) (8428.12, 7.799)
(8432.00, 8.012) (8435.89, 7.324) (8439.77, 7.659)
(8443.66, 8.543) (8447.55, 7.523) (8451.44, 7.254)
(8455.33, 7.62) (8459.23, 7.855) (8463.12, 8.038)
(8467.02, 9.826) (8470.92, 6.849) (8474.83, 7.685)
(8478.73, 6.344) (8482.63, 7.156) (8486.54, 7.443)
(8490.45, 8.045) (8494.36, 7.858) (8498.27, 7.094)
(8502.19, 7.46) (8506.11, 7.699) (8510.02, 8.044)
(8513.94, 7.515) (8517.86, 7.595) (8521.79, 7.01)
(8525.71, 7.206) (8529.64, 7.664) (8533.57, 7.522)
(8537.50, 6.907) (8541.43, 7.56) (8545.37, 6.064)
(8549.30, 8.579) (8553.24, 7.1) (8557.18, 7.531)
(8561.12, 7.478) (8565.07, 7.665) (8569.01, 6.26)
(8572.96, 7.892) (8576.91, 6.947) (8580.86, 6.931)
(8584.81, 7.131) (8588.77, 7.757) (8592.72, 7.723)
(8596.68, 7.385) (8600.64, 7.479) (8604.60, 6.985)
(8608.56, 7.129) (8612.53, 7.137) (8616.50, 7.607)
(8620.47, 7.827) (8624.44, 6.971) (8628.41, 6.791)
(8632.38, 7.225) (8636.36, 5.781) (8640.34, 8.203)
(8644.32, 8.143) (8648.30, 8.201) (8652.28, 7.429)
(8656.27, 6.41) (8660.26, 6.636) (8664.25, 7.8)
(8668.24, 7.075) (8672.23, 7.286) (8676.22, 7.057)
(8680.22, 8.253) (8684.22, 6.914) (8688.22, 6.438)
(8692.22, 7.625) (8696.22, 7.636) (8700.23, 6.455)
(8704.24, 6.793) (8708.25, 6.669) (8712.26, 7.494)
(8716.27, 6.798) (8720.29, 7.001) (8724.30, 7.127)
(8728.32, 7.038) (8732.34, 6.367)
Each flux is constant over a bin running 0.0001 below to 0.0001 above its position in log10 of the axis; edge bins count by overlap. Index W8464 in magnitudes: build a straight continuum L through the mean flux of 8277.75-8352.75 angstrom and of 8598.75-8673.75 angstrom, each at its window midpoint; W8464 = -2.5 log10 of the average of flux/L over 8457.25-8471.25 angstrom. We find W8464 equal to -0.16 mag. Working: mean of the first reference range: 7.05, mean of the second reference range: 7.27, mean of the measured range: 8.29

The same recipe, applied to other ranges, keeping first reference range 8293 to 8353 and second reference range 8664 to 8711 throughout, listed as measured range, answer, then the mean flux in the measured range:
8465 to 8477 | -0.13 mag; 8.08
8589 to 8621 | -0.04 mag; 7.41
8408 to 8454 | -0.06 mag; 7.6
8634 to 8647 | -0.04 mag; 7.41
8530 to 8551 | -0.03 mag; 7.34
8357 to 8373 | -0.01 mag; 7.27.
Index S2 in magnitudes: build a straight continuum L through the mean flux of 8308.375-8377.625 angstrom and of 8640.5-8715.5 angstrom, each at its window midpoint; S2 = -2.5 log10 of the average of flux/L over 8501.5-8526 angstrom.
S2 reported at -0.04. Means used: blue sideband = 7.26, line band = 7.53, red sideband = 7.26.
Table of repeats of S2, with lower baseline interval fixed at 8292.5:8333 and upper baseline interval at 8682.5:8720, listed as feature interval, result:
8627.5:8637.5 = 0.06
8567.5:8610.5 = -0.03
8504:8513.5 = -0.11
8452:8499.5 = -0.08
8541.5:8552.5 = -0.04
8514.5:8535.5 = -0.05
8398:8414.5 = -0.07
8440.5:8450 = -0.12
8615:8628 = -0.05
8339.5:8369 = 0.00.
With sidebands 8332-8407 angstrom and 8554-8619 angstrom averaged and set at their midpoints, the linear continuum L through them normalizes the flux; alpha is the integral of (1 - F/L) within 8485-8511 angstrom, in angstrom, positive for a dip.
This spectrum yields -1.4 angstrom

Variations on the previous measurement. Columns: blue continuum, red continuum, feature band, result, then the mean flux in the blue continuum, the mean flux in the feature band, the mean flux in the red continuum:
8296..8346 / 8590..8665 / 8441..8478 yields -3.25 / 7.15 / 7.85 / 7.3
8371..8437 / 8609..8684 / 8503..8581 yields -0.76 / 7.28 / 7.37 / 7.31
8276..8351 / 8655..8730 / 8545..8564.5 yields -1.16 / 7.01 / 7.48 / 7.09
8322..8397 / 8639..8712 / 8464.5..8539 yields -3.39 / 7.14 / 7.53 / 7.28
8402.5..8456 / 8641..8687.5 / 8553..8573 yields 0.58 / 7.66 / 7.28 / 7.38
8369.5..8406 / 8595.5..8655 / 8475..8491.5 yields -0.23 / 7.02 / 7.25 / 7.34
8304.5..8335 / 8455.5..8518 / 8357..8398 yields 2.36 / 7.37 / 7.04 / 7.66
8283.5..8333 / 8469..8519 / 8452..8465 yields -0.70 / 7.1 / 7.78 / 7.44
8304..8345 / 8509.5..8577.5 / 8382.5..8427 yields 0.06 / 7.28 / 7.3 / 7.36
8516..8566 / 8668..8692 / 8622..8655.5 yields -0.27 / 7.37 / 7.32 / 7.21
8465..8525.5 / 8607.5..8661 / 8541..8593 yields 0.70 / 7.56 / 7.31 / 7.26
